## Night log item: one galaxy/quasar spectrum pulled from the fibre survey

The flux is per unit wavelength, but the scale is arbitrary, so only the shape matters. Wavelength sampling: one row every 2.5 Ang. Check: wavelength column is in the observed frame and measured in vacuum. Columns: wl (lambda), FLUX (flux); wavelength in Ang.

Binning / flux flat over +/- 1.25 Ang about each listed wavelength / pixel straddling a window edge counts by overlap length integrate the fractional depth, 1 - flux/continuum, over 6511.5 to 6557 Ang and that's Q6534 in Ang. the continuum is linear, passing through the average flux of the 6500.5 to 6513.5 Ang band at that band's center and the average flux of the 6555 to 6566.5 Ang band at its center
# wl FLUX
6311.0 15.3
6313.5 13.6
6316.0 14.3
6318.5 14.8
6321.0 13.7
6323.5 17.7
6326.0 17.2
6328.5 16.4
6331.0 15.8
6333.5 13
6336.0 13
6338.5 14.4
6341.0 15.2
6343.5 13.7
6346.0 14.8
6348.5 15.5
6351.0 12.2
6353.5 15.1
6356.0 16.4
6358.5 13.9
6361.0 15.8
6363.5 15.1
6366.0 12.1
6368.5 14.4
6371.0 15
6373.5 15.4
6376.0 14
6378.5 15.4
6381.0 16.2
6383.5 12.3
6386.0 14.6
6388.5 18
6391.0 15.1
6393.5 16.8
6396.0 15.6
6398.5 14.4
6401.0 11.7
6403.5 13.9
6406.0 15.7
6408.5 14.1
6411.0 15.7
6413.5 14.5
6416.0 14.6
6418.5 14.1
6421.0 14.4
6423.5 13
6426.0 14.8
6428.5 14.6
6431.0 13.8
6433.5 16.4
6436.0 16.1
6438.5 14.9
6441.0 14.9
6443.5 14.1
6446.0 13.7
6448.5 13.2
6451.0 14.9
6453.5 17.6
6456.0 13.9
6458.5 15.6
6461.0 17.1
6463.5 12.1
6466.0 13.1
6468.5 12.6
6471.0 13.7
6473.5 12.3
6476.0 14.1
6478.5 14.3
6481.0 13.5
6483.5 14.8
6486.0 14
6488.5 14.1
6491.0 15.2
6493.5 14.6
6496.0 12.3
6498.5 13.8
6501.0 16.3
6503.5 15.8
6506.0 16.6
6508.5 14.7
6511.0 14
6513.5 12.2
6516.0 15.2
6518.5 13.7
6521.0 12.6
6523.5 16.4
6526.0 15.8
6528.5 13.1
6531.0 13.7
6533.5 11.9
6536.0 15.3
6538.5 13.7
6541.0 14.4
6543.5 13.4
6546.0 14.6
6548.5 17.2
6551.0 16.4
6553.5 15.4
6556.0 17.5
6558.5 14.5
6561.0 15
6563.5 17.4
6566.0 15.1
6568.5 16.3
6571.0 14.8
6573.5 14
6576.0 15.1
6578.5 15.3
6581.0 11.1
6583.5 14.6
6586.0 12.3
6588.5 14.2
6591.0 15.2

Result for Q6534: 2.9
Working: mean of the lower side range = 15.1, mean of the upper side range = 15.9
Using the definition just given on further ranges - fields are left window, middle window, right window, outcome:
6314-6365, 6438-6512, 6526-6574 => 2.69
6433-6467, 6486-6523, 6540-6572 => 1.94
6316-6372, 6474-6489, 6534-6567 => 1.07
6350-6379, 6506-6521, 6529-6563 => 0.75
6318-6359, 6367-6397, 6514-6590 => -0.74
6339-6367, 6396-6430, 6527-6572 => 0.85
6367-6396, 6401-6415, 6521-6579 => 0.61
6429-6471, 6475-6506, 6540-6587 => 0.52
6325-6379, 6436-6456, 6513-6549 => -0.49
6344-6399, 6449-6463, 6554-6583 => -0.46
